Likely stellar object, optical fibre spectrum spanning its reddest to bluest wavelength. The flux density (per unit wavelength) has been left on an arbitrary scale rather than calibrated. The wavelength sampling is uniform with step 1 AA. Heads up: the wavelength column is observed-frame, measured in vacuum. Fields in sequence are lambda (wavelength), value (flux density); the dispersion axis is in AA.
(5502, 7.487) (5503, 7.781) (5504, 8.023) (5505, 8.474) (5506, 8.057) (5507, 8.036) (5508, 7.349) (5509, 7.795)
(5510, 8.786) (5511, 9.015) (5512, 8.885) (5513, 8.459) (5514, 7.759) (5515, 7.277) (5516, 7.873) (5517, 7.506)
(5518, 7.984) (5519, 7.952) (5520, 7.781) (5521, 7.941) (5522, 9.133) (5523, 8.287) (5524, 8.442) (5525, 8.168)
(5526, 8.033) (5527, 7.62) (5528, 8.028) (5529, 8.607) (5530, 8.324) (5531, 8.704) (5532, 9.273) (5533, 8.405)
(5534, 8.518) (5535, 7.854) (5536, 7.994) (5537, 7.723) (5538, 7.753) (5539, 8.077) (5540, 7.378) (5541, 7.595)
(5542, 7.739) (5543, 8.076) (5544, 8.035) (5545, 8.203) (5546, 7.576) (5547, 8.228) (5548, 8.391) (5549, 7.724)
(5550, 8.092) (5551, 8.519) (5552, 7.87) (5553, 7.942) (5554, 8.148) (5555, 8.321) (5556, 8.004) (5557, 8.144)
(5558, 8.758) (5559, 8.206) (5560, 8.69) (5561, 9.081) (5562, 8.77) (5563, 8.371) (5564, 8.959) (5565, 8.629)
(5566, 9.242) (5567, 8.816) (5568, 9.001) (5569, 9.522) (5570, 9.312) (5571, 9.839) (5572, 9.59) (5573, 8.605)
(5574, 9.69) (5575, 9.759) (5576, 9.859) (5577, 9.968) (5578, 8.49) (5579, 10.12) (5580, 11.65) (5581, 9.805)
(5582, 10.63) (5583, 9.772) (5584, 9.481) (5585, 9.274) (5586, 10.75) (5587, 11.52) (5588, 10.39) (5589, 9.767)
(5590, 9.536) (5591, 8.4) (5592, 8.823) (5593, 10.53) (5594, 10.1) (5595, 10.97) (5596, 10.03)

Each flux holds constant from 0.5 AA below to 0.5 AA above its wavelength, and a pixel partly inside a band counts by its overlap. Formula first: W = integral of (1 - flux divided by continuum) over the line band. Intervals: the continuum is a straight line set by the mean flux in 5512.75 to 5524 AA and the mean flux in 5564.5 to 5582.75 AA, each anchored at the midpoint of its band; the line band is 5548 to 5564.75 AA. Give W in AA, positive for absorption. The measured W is 1.4 AA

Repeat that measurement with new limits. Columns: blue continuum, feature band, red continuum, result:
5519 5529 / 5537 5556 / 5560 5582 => 1.7 AA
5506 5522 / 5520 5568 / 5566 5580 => 2.8 AA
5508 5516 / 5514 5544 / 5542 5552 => 0.3 AA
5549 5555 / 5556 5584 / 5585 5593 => -1.0 AA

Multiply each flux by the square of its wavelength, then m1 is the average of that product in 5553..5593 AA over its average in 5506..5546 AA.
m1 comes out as 1.17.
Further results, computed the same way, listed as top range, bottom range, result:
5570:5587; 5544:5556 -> 1.23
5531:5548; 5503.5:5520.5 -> 1.01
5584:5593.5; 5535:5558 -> 1.25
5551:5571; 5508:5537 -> 1.07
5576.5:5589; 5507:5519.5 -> 1.29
